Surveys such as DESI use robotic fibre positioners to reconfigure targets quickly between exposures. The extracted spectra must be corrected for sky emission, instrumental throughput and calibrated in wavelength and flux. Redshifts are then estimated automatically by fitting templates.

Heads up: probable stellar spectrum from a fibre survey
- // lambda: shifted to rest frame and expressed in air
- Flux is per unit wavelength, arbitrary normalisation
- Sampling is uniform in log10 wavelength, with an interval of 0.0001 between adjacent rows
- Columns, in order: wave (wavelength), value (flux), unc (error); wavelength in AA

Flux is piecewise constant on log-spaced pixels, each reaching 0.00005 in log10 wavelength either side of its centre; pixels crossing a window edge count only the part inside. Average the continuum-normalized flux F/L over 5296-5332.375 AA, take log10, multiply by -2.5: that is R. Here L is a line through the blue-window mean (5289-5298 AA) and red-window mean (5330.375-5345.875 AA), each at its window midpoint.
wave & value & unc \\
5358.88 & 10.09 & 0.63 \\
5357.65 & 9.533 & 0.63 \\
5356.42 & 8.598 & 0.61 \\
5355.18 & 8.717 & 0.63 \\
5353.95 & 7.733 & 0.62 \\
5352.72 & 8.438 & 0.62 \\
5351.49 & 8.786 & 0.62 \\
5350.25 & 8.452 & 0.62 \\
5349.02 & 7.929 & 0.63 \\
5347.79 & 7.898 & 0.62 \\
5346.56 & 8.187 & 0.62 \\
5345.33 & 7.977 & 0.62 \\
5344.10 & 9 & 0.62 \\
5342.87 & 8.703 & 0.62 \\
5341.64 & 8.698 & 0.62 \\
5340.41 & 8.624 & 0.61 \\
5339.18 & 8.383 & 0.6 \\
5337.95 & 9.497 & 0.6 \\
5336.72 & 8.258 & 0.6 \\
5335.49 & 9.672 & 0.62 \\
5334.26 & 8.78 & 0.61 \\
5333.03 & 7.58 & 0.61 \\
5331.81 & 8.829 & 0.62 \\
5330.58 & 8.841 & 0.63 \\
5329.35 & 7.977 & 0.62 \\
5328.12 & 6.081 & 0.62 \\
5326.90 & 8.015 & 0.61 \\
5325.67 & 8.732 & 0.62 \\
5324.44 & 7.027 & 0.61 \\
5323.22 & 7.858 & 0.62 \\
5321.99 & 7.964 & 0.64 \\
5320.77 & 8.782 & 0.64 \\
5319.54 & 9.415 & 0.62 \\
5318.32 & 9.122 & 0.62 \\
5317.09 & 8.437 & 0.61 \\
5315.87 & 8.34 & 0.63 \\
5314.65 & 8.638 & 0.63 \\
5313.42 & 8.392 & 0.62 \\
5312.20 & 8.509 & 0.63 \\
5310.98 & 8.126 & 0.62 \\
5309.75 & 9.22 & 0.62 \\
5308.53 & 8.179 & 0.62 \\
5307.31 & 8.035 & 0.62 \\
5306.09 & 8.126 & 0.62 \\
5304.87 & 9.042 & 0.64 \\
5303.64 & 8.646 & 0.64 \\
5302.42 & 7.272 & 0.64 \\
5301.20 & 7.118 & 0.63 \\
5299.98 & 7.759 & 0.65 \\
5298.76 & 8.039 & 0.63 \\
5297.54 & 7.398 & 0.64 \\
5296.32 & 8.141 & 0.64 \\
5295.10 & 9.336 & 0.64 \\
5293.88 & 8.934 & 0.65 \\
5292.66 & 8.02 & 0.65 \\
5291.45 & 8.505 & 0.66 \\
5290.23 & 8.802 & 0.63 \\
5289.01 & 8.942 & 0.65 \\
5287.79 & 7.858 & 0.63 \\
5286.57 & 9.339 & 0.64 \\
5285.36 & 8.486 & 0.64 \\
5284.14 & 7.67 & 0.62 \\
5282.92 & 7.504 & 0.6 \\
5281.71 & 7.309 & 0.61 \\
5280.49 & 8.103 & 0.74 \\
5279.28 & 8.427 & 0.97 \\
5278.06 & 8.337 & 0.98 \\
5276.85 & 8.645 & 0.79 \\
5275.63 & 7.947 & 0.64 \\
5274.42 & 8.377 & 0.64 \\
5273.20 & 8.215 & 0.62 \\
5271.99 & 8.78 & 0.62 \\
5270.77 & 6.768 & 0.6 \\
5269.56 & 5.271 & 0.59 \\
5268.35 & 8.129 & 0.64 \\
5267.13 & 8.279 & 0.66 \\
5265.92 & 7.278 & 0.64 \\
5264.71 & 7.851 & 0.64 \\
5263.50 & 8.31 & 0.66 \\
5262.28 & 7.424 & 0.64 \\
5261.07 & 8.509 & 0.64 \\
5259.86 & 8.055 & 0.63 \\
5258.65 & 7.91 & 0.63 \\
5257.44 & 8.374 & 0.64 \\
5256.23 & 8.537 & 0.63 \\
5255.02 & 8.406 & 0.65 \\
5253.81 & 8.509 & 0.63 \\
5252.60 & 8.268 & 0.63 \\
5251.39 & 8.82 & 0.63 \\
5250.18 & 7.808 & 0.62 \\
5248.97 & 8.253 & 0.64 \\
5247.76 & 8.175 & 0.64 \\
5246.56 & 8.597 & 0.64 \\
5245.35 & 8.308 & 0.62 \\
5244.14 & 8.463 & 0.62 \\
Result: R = 0.05 mag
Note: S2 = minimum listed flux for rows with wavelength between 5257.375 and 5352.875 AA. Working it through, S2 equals 5.271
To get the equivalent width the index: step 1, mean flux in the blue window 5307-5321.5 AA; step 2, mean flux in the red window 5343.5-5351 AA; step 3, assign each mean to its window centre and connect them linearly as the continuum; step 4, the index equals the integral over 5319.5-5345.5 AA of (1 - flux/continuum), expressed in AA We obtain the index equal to 0.1 AA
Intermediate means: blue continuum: 8.61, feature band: 8.38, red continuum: 8.25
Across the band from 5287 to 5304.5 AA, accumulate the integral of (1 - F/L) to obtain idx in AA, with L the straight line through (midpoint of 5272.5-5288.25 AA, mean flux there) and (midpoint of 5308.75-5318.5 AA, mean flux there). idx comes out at 0.3 AA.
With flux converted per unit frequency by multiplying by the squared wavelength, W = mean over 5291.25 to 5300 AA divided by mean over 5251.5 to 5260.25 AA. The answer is 1.01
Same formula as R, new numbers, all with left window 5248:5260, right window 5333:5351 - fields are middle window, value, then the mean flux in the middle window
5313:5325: 0.01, 8.41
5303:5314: 0.00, 8.47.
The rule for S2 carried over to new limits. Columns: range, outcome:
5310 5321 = 8.126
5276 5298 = 7.309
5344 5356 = 7.733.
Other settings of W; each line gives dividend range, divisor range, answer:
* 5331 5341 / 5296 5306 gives 1.11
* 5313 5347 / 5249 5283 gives 1.08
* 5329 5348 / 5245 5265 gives 1.07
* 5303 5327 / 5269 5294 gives 1.05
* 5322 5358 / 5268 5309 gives 1.05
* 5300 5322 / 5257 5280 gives 1.08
